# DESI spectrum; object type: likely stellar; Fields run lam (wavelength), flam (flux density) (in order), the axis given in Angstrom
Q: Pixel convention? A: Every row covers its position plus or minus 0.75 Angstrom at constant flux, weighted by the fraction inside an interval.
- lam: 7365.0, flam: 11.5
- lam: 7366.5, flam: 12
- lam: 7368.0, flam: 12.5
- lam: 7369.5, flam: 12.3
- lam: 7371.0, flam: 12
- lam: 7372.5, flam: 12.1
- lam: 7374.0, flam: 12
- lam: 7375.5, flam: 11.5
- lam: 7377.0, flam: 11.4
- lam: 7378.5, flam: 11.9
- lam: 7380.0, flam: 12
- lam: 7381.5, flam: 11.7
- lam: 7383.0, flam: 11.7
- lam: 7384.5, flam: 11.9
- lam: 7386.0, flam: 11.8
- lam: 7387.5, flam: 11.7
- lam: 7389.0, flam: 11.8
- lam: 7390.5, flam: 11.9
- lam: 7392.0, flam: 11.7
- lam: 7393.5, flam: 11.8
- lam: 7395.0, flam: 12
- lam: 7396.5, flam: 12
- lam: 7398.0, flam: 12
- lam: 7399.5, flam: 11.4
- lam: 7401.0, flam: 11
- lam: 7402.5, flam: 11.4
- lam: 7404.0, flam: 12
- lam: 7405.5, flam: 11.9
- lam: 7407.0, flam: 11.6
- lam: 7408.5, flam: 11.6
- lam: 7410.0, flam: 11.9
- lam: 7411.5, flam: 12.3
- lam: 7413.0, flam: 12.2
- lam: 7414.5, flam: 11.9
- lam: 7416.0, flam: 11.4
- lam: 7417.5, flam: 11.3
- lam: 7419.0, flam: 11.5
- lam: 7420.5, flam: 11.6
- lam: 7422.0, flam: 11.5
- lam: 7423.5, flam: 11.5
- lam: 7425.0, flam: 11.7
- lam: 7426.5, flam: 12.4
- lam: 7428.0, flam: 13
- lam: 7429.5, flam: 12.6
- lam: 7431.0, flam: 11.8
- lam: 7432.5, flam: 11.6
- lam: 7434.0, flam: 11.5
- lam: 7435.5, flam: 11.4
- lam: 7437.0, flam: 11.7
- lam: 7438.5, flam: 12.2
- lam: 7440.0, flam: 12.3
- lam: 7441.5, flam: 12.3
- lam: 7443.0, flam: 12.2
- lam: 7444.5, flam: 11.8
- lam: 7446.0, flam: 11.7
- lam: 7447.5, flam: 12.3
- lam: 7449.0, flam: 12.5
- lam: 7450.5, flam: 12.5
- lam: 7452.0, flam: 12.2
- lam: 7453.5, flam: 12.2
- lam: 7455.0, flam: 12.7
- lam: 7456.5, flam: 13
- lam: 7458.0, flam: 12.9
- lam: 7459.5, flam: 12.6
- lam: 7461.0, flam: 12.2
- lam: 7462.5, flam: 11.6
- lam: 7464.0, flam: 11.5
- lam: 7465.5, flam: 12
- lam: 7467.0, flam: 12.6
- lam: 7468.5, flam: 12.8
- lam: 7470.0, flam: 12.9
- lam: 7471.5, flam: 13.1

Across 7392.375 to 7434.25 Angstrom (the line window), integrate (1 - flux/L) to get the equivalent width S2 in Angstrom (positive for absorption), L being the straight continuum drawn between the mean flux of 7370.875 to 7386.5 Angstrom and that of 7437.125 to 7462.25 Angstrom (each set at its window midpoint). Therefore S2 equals 0.9 Angstrom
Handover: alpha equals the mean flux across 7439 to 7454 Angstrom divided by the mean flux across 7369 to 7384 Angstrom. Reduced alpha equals 1.03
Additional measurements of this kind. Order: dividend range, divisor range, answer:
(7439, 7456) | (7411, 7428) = 1.04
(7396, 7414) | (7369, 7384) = 0.99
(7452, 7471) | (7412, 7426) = 1.07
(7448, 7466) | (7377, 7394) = 1.05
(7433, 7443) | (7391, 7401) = 1.01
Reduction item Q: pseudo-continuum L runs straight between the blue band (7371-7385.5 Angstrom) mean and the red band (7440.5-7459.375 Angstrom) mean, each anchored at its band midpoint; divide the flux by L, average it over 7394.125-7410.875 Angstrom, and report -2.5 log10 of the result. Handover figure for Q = 0.03 mag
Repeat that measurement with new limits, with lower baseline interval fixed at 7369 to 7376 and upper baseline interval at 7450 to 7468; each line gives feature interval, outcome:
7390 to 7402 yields 0.03 mag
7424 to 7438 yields 0.02 mag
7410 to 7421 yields 0.04 mag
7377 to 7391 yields 0.02 mag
